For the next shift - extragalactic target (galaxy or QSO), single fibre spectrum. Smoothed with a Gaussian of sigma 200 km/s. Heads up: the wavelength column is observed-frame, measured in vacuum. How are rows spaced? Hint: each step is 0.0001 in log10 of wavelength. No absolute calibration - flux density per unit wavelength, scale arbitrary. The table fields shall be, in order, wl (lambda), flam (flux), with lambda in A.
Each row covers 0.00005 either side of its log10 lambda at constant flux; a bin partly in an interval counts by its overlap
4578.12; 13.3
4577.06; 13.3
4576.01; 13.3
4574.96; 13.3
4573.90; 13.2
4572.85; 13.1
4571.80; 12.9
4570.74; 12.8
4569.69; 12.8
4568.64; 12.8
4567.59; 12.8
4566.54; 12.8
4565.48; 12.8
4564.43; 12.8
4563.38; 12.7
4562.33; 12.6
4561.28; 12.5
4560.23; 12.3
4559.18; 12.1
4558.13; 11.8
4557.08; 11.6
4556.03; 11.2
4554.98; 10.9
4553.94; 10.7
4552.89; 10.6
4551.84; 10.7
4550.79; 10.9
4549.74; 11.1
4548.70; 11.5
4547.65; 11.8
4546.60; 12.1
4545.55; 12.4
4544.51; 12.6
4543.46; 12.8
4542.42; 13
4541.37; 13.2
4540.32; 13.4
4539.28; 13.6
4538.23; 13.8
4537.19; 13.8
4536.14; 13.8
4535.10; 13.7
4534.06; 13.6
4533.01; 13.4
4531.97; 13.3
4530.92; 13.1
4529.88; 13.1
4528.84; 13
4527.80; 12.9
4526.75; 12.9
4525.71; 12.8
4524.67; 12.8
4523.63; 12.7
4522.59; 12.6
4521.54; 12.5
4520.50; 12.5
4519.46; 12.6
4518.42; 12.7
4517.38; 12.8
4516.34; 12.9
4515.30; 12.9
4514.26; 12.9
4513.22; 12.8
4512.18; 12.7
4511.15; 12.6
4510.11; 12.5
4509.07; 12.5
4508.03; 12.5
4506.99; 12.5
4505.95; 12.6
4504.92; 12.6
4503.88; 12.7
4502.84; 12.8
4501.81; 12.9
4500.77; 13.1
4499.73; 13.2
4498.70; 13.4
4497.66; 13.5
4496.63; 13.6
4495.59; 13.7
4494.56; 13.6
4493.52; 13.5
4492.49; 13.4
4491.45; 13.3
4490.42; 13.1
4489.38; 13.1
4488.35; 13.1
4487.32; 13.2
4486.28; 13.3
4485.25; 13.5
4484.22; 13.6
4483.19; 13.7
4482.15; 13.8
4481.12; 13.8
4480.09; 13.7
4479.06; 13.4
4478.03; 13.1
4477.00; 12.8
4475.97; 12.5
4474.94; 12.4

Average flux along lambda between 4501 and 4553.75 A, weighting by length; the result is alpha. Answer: 12.7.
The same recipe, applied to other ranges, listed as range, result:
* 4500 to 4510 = 12.7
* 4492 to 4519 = 13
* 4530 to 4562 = 12.4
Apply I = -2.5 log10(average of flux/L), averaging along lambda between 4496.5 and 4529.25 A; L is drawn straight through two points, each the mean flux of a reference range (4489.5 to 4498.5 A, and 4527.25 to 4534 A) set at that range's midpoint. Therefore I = 0.04 mag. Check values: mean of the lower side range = 13.4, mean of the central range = 12.8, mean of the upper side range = 13.1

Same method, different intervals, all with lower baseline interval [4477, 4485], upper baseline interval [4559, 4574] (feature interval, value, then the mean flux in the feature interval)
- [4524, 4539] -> -0.02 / 13.3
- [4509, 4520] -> 0.04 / 12.7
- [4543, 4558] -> 0.12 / 11.5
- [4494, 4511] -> 0.03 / 13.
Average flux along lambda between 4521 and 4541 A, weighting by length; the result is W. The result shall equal 13.2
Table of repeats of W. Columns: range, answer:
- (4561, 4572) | 12.7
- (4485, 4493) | 13.2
